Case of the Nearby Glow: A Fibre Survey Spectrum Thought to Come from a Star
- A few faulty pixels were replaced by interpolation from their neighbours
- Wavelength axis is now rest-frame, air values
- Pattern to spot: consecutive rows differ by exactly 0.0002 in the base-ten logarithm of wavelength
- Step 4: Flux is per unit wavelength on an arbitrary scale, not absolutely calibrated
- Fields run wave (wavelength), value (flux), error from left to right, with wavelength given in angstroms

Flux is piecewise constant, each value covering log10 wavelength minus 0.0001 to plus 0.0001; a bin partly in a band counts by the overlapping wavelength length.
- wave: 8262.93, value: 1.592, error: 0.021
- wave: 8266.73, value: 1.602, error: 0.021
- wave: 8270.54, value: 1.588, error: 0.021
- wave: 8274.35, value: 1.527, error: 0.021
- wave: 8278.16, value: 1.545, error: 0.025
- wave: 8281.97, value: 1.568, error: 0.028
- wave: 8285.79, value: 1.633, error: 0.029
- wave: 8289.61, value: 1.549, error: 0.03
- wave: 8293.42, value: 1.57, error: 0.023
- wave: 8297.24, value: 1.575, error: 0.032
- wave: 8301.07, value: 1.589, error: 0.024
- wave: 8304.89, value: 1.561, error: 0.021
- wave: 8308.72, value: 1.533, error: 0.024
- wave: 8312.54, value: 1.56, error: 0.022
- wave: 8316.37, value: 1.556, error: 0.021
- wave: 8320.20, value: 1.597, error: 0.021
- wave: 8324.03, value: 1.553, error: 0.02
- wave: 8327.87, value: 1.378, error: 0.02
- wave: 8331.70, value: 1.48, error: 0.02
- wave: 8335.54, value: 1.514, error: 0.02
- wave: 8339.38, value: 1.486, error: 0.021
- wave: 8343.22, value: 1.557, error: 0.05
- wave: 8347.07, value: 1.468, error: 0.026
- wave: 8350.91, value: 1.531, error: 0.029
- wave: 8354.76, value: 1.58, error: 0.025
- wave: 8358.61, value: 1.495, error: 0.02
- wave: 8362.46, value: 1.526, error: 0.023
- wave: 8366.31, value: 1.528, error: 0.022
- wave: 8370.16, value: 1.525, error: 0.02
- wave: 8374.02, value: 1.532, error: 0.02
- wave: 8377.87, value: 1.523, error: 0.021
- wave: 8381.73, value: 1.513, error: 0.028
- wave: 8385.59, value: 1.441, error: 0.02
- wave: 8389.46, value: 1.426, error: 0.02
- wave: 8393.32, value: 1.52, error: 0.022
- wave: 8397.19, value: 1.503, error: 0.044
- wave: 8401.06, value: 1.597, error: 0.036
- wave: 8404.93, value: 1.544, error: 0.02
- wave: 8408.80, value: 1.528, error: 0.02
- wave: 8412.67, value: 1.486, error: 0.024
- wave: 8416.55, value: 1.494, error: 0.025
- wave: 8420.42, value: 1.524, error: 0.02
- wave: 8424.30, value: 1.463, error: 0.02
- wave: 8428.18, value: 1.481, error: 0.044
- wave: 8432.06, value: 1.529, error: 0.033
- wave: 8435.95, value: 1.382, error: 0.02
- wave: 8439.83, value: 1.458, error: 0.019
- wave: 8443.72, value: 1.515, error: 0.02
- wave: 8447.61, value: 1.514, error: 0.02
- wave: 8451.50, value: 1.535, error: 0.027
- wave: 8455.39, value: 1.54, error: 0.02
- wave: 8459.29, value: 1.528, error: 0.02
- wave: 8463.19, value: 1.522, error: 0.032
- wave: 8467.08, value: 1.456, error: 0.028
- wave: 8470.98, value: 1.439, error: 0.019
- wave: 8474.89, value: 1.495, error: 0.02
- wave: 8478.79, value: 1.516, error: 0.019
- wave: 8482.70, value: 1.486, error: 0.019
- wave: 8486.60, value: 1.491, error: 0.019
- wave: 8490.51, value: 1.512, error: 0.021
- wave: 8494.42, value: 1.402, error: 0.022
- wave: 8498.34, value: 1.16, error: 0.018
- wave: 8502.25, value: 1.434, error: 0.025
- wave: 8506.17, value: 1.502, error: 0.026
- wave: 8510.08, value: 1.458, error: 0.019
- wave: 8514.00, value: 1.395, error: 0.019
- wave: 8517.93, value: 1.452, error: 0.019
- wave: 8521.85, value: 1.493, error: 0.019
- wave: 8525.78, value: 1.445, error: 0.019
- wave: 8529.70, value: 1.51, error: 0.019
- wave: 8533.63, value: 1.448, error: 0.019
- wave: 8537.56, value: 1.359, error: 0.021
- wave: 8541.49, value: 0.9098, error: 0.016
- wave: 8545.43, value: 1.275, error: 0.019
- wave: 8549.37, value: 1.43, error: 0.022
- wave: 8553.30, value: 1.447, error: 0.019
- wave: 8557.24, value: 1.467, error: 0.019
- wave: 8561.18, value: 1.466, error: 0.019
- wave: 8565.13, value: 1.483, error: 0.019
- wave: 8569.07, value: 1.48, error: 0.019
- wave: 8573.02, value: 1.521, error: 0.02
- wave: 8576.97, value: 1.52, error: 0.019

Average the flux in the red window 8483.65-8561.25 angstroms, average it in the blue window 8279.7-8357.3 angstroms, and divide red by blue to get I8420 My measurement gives 0.91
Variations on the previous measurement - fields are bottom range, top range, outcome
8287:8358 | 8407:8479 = 0.97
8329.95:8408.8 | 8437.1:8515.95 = 0.97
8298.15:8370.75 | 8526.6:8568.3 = 0.91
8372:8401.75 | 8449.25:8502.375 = 0.98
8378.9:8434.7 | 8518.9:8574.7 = 0.94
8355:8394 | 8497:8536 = 0.95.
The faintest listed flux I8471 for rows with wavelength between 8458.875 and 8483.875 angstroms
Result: 1.439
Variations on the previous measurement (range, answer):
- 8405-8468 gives 1.382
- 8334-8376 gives 1.468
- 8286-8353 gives 1.378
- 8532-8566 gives 0.9098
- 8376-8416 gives 1.426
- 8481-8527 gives 1.16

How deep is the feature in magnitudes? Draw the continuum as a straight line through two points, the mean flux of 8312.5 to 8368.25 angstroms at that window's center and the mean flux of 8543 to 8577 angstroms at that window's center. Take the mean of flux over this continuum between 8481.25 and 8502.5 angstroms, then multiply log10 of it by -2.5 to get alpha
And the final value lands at 0.04 mag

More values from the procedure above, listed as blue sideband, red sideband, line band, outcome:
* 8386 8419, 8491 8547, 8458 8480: -0.042 mag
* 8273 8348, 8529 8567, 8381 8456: -0.025 mag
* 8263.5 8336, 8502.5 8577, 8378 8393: 0.024 mag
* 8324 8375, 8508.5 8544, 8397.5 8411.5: -0.055 mag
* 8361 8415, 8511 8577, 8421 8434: -0.004 mag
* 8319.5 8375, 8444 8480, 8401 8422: -0.010 mag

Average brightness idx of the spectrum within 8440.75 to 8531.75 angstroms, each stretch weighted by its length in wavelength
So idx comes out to 1.47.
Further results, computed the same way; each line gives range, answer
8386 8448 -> 1.5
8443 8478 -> 1.5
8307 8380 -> 1.52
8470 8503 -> 1.44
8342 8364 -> 1.52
